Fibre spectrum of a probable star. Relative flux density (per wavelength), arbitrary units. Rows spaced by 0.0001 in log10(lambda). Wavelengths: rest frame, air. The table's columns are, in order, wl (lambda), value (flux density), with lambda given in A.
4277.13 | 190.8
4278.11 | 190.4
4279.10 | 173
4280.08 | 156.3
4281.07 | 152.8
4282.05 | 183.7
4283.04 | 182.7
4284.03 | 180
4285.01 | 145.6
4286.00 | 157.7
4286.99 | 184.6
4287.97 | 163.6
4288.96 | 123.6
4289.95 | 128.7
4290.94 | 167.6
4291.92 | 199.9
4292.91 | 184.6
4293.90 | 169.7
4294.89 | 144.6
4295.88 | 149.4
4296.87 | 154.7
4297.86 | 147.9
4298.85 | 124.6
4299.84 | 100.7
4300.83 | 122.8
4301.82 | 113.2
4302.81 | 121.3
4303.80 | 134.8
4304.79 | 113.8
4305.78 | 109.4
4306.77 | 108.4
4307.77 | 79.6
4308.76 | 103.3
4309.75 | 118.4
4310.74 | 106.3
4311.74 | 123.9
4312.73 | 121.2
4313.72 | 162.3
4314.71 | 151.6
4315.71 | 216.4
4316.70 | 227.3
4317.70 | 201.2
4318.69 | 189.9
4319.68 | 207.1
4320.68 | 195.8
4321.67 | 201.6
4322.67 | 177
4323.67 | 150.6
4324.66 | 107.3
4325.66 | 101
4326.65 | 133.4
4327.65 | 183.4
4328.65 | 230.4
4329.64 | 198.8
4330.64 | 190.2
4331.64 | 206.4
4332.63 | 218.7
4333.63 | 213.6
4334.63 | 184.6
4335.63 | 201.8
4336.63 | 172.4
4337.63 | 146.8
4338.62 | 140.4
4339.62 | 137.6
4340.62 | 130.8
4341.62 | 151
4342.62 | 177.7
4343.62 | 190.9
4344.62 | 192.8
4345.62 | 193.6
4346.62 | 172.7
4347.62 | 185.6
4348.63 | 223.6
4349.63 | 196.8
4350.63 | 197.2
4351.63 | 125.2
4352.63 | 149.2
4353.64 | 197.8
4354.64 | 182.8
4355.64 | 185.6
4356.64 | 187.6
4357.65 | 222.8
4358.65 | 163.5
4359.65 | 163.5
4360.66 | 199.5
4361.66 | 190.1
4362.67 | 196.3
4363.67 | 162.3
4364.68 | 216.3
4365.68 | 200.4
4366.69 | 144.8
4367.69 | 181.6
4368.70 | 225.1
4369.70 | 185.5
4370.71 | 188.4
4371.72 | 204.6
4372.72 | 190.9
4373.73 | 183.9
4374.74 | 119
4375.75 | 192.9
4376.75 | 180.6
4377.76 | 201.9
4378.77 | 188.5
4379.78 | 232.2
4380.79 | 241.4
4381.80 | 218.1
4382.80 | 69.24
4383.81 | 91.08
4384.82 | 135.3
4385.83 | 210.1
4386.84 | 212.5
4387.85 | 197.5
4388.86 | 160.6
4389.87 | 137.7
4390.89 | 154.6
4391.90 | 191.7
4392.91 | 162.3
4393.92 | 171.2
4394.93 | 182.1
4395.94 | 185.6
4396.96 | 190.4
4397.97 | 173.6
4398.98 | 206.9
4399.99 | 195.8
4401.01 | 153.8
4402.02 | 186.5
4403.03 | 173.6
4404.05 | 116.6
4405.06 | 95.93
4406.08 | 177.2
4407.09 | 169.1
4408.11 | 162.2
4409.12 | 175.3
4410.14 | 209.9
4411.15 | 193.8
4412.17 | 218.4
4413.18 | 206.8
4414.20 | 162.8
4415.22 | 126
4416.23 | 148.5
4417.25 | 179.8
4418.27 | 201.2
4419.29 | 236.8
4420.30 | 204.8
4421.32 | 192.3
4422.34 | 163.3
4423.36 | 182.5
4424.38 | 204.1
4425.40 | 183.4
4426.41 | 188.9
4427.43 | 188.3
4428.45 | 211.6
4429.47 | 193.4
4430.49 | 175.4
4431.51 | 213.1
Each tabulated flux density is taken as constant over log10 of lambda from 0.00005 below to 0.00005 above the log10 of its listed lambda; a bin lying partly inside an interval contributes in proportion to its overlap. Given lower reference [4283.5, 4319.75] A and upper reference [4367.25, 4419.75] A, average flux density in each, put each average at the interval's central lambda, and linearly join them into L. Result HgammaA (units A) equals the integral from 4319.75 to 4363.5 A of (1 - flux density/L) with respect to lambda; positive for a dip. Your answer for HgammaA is -4.94 A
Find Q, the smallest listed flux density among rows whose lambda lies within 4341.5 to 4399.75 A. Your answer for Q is 69.24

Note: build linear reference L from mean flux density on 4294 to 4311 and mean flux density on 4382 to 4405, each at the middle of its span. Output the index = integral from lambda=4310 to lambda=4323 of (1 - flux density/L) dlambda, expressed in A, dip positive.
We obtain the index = -4.57 A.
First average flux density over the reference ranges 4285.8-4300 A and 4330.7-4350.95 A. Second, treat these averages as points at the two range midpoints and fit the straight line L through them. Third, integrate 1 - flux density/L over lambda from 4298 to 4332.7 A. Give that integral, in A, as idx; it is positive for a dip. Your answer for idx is 3.32 A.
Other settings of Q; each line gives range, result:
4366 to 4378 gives 119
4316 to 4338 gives 101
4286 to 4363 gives 79.6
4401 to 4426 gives 95.93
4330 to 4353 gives 125.2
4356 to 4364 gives 162.3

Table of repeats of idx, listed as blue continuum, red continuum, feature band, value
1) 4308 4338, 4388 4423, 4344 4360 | -1.1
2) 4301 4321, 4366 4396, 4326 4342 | -2.2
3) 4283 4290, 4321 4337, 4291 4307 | 2.5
